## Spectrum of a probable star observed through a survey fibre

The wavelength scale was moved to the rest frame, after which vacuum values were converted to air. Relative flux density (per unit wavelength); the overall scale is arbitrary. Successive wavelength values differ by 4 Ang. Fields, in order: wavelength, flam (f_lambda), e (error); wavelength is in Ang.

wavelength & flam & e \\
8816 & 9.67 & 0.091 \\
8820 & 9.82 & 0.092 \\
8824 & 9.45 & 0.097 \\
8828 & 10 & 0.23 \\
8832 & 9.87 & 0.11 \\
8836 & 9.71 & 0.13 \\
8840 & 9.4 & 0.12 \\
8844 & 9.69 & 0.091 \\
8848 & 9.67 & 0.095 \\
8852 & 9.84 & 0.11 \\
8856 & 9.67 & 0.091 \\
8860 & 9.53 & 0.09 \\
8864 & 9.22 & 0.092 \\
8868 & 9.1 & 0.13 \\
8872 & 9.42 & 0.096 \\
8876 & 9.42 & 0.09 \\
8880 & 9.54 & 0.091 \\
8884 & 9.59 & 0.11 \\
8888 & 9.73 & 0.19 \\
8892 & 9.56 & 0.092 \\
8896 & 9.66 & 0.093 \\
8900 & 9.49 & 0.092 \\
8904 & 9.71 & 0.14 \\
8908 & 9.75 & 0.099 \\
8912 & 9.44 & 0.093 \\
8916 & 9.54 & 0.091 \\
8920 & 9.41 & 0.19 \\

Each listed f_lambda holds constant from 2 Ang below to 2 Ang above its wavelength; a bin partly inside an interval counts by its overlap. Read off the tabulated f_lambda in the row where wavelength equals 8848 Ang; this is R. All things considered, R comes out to 9.67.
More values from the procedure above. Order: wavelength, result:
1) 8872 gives 9.42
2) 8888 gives 9.73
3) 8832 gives 9.87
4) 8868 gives 9.1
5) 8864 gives 9.22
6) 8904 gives 9.71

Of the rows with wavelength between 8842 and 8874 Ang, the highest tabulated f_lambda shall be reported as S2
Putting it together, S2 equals 9.84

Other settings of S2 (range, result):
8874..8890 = 9.73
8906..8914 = 9.75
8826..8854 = 10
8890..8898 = 9.66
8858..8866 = 9.53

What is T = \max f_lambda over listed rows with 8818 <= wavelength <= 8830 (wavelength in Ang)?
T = 10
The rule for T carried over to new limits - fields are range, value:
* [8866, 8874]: 9.42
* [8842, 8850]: 9.69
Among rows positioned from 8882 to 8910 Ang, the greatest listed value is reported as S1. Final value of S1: 9.75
